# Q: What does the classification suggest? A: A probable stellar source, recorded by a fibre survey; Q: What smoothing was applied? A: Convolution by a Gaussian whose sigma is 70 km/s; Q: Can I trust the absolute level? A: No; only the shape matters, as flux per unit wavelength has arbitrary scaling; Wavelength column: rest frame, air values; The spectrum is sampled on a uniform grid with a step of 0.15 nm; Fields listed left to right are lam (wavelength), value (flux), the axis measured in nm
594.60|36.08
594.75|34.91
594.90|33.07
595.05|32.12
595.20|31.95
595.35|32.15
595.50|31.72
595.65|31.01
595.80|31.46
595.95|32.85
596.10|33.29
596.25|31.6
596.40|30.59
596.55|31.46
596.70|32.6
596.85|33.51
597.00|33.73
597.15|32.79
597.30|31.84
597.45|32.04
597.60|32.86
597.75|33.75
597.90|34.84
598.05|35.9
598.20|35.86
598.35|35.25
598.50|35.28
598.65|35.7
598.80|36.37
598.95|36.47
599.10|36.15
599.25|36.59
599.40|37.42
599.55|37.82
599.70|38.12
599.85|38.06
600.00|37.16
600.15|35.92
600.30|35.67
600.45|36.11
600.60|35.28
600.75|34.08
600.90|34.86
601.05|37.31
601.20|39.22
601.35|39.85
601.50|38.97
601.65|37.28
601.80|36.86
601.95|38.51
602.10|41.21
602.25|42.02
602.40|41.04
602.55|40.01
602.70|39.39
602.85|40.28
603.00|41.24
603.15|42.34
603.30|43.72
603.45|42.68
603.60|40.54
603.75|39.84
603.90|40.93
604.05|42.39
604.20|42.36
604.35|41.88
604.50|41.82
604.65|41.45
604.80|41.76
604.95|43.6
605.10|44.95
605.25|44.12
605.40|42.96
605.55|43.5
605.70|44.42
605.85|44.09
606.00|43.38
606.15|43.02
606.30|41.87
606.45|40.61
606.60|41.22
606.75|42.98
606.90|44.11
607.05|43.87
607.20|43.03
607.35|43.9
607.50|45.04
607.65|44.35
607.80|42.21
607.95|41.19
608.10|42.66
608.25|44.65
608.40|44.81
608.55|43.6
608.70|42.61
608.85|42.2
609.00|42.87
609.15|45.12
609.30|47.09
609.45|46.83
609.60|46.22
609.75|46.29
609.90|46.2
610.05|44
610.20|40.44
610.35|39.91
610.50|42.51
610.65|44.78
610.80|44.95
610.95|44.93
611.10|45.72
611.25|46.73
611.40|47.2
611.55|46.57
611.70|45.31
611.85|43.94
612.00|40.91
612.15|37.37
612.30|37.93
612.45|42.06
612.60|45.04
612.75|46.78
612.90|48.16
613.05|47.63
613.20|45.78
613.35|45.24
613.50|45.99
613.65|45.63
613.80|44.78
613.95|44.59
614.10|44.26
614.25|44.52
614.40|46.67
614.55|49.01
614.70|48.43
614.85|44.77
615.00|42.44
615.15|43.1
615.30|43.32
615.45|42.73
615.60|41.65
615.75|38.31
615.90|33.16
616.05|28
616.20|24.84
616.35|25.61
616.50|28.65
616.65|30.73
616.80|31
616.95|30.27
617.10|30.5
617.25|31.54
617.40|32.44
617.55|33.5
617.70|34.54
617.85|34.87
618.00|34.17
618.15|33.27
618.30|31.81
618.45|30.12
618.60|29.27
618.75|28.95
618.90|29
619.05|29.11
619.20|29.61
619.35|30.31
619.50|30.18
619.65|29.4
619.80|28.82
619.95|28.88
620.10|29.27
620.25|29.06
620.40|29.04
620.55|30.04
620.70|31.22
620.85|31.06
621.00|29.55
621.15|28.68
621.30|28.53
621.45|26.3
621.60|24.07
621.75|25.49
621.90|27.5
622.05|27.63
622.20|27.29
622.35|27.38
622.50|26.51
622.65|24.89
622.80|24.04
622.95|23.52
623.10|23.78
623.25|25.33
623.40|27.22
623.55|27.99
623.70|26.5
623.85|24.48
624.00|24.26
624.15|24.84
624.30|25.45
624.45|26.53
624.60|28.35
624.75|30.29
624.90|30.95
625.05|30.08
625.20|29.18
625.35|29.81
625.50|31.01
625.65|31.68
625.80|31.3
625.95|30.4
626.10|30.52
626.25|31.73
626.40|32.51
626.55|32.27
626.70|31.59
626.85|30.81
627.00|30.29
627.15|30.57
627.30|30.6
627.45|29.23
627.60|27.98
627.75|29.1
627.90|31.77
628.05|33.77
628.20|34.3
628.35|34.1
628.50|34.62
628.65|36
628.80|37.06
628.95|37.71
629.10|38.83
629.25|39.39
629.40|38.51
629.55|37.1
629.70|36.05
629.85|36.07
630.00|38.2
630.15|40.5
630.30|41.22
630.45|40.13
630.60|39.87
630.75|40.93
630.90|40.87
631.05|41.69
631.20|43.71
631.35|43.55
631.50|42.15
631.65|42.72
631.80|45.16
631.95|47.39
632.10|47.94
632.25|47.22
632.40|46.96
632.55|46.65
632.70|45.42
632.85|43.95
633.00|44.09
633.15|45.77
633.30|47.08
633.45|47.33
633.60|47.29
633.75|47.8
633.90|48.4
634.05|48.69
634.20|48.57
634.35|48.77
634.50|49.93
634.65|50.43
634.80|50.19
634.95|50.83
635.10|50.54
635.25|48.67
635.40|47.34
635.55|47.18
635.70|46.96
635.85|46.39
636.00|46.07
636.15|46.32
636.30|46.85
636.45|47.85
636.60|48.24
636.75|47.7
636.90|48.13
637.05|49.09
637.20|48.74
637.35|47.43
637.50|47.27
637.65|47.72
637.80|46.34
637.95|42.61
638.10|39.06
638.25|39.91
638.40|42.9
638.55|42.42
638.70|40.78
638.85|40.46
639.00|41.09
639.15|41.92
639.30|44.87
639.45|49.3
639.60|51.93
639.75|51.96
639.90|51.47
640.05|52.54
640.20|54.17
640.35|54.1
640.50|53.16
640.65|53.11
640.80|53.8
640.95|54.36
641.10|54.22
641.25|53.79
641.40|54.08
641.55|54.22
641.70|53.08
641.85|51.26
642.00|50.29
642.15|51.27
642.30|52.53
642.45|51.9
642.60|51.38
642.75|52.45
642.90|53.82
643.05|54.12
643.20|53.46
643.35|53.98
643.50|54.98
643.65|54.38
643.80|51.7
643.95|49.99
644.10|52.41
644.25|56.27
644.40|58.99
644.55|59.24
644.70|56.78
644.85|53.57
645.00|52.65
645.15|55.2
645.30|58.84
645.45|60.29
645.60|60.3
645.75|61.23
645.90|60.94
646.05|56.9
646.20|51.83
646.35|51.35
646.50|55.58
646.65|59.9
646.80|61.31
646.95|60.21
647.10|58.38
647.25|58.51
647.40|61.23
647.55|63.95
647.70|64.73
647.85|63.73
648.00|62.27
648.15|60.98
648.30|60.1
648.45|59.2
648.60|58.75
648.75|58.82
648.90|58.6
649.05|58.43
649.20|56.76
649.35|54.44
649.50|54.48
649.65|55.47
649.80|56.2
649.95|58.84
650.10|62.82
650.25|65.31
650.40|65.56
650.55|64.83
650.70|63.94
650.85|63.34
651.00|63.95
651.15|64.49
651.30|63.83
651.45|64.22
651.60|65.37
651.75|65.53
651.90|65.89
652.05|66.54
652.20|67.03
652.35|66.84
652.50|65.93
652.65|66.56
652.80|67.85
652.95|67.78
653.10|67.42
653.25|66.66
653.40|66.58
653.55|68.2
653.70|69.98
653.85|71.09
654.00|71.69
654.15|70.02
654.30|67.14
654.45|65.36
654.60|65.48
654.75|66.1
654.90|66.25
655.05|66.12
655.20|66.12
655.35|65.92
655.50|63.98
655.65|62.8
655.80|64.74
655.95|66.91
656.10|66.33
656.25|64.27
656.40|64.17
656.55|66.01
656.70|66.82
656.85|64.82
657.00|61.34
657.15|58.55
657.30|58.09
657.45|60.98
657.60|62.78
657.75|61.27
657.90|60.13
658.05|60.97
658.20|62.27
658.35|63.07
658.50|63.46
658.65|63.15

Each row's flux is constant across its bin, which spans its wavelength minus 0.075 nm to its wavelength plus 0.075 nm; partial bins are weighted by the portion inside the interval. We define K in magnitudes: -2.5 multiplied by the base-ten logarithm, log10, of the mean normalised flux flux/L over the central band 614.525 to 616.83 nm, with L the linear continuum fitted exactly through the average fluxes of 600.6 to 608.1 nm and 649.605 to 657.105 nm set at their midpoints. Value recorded 0.25 mag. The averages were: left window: 41.4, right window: 65.4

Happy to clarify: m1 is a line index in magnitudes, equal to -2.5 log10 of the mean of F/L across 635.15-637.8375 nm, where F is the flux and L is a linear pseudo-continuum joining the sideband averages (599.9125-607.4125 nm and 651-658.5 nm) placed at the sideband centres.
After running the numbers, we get 0.19 mag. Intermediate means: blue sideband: 40.8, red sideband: 65.2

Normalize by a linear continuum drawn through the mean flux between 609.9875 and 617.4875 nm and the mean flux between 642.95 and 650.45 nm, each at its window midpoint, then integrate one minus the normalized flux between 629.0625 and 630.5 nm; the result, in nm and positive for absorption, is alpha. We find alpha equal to 0.31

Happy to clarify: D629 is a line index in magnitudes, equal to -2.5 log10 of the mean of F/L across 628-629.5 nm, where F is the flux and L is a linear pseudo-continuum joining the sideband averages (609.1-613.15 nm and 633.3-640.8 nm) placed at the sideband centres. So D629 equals 0.27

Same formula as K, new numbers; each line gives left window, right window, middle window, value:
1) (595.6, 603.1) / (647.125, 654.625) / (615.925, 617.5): 0.464 mag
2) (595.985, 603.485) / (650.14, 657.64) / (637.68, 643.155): 0.180 mag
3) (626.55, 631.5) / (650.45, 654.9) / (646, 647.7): 0.012 mag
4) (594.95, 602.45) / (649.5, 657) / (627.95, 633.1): 0.285 mag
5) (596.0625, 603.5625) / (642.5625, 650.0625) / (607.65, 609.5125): -0.085 mag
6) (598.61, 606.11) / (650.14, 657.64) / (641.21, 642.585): 0.139 mag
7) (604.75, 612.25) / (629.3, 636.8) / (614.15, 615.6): -0.018 mag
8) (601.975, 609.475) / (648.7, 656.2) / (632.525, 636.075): 0.175 mag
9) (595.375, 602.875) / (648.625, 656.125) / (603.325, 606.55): -0.098 mag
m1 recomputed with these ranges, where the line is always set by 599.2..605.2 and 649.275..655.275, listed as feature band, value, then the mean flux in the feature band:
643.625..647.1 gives 0.091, 56.6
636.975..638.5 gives 0.267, 45.1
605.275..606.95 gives -0.036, 42.9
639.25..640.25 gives 0.153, 51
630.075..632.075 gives 0.267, 42.4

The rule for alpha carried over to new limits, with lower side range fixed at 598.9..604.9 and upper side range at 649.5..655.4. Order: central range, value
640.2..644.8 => 0.51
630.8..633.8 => 0.53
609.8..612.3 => 0.01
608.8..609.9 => -0.06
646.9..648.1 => 0.02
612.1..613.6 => 0.02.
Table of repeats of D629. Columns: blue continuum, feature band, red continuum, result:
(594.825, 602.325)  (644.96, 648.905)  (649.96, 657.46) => 0.05 mag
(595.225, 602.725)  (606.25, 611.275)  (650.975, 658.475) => -0.08 mag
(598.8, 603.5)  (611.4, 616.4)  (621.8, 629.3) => -0.24 mag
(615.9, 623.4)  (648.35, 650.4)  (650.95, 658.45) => 0.02 mag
